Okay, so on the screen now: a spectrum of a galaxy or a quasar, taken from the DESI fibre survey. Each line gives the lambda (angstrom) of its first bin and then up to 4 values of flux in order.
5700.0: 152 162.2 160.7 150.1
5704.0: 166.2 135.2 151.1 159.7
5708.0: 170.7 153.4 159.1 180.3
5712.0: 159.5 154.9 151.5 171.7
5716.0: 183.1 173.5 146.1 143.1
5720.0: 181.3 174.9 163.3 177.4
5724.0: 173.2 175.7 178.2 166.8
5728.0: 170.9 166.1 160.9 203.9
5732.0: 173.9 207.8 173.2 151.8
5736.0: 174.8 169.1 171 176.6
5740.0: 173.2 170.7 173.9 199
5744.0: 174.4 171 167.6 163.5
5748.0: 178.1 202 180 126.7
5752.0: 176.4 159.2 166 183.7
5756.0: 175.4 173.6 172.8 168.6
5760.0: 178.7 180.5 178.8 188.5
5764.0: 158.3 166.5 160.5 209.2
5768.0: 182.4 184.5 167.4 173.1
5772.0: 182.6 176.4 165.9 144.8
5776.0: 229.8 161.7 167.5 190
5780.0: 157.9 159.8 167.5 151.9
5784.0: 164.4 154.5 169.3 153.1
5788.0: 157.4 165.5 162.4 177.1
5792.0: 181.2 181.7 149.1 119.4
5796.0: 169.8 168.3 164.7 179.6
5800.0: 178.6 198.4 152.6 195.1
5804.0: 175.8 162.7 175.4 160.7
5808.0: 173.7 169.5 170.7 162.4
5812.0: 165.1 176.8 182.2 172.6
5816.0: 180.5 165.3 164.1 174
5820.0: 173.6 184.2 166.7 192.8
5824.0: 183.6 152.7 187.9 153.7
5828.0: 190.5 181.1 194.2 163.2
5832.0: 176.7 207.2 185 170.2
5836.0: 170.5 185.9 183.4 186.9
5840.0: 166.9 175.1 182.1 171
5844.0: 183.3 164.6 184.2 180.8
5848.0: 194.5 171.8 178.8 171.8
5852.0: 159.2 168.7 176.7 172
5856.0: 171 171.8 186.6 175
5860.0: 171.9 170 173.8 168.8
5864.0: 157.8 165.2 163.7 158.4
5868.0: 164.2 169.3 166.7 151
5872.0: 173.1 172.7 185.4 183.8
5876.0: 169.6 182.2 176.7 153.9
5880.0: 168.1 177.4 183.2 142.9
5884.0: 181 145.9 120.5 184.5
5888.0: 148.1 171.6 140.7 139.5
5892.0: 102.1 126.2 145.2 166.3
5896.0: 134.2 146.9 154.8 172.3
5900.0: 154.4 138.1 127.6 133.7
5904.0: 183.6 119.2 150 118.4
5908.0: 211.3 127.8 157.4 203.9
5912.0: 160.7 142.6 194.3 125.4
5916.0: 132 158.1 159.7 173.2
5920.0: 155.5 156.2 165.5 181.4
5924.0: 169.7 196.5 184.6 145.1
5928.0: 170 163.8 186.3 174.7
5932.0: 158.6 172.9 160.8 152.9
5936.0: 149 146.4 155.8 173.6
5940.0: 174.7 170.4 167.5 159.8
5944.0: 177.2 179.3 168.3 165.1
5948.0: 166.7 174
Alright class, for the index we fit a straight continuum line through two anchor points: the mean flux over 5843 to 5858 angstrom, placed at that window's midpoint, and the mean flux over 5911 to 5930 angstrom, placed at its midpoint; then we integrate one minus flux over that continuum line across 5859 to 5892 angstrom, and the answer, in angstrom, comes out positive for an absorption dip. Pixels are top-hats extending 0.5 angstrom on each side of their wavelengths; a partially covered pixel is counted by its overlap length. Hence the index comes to 1.4 angstrom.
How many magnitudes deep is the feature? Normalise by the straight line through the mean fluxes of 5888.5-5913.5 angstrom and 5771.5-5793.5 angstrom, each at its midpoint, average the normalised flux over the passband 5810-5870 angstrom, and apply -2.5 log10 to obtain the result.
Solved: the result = -0.098 mag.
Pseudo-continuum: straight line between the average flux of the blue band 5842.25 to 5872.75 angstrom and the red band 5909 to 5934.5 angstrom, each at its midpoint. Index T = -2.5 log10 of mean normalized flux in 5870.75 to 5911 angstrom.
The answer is 0.08 mag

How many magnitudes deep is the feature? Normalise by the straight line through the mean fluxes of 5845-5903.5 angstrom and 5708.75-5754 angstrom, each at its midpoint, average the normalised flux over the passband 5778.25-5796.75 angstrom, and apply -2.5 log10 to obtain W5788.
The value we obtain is 0.03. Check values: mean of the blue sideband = 171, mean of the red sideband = 163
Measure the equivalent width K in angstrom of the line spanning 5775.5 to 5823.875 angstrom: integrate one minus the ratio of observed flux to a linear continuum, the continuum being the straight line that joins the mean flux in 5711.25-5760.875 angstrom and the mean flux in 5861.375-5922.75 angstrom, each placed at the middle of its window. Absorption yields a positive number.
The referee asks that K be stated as -1.3 angstrom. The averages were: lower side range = 172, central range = 170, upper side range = 158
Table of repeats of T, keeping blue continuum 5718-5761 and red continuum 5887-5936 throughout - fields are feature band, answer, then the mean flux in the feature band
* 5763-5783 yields -0.026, 174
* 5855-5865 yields -0.065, 172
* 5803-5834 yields -0.062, 175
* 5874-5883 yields -0.087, 173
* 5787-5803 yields 0.001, 167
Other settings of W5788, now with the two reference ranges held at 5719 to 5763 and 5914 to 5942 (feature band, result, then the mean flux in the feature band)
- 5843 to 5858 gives -0.04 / 175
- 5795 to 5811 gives 0.00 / 171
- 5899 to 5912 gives 0.08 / 153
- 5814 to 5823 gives -0.03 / 174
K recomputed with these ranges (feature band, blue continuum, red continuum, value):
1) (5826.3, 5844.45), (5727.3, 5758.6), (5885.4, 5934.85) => -1.7 angstrom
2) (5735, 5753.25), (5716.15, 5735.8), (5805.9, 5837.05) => 0.0 angstrom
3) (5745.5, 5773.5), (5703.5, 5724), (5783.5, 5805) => -1.5 angstrom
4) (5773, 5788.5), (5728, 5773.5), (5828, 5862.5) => 0.8 angstrom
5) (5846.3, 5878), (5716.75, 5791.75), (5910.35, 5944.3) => -0.8 angstrom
